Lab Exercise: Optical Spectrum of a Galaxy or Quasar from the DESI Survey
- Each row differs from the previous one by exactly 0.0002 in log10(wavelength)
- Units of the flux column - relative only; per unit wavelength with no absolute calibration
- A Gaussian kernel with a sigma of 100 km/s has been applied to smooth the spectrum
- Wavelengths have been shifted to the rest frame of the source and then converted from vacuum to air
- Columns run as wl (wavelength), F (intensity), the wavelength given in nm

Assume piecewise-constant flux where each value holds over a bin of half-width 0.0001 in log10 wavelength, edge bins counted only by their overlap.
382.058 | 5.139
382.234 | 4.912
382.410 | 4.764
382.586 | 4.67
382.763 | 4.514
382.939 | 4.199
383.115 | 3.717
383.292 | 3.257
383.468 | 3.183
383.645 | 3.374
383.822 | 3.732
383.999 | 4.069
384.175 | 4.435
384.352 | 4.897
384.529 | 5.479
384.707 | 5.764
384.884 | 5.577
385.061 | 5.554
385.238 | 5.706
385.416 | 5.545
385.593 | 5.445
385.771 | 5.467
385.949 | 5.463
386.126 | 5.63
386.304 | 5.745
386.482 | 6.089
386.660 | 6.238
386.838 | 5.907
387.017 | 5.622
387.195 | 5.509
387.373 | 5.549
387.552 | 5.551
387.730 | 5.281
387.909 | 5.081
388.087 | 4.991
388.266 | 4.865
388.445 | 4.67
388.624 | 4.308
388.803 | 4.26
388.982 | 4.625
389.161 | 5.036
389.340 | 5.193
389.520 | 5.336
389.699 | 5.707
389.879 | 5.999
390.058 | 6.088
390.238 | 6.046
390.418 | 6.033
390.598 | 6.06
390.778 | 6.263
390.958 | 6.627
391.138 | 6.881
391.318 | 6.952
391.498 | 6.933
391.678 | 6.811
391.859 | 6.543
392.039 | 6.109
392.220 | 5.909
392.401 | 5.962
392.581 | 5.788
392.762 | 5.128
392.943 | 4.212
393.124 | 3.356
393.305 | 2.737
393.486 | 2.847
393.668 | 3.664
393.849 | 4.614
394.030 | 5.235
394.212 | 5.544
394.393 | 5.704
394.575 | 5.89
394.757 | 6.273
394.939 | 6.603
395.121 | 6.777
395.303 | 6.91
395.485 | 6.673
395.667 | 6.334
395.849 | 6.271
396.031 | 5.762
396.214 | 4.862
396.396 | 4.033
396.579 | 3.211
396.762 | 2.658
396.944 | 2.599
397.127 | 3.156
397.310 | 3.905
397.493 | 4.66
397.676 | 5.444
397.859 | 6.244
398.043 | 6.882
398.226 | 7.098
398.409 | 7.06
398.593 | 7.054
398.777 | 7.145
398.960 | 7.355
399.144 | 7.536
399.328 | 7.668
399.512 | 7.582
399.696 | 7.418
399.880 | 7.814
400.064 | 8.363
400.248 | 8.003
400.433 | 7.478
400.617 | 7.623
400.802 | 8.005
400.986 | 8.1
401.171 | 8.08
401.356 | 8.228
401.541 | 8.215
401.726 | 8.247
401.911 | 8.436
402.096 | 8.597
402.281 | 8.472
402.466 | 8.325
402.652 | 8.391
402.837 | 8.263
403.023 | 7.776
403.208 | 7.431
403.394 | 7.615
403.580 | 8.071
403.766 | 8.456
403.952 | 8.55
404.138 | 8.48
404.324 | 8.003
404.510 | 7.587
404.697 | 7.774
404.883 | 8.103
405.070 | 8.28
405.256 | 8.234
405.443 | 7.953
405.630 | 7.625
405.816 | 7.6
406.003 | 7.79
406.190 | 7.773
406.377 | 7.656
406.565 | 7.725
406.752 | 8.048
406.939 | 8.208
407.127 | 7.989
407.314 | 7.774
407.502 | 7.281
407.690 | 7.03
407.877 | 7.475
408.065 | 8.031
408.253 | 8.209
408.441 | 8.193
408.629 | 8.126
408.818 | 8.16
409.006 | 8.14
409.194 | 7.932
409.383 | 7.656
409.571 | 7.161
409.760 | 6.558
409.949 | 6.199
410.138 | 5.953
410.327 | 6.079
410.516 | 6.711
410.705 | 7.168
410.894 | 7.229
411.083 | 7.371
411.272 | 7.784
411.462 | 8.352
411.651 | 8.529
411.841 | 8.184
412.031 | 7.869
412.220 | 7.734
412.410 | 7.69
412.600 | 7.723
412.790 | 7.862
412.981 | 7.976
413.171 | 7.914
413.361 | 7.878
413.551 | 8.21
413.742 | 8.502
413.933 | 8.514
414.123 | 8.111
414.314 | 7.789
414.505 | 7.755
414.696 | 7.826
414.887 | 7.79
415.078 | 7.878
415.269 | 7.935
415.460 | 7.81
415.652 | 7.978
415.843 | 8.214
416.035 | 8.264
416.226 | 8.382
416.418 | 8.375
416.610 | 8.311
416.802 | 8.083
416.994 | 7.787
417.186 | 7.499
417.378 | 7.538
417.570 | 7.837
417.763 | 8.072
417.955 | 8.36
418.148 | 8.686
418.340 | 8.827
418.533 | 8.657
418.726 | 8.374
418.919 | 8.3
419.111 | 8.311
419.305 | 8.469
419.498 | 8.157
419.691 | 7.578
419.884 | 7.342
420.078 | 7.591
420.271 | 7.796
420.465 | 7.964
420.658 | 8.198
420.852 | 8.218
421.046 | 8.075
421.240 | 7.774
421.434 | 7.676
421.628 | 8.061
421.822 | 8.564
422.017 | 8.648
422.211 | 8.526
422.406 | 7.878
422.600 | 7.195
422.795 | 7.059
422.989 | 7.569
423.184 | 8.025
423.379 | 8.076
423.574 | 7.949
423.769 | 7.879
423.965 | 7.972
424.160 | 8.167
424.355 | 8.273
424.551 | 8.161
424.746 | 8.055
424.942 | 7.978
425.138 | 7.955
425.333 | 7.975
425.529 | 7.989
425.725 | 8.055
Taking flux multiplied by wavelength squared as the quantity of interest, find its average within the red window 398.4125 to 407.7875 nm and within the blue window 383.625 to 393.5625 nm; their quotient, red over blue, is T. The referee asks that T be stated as 1.58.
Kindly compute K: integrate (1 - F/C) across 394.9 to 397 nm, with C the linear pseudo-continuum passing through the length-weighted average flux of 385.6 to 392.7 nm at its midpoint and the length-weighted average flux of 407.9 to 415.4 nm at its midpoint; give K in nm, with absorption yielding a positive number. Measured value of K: 0.36 nm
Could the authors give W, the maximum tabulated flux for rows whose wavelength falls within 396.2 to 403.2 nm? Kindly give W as 8.597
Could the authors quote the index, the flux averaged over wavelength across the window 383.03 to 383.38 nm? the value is 3.48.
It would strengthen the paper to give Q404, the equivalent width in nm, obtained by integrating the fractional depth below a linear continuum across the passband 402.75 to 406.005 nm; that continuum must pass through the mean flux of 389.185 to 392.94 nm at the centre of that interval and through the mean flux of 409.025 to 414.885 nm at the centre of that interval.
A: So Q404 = -0.43 nm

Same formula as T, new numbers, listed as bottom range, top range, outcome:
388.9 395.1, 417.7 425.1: 1.68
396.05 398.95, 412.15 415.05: 1.67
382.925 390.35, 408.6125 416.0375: 1.71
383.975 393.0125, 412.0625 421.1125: 1.65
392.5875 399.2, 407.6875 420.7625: 1.62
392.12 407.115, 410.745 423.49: 1.29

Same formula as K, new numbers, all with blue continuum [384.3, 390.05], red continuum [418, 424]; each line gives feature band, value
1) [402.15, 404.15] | -0.457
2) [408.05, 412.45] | -0.202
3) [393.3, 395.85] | 0.190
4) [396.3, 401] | 0.024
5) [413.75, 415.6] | -0.101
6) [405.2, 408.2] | -0.364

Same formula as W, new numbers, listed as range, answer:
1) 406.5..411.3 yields 8.209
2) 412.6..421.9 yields 8.827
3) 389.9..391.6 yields 6.952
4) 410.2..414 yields 8.529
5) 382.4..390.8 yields 6.263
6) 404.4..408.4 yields 8.28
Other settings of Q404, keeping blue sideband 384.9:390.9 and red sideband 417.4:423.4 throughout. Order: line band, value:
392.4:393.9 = 0.45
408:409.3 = -0.18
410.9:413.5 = -0.17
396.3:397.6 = 0.57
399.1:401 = -0.39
